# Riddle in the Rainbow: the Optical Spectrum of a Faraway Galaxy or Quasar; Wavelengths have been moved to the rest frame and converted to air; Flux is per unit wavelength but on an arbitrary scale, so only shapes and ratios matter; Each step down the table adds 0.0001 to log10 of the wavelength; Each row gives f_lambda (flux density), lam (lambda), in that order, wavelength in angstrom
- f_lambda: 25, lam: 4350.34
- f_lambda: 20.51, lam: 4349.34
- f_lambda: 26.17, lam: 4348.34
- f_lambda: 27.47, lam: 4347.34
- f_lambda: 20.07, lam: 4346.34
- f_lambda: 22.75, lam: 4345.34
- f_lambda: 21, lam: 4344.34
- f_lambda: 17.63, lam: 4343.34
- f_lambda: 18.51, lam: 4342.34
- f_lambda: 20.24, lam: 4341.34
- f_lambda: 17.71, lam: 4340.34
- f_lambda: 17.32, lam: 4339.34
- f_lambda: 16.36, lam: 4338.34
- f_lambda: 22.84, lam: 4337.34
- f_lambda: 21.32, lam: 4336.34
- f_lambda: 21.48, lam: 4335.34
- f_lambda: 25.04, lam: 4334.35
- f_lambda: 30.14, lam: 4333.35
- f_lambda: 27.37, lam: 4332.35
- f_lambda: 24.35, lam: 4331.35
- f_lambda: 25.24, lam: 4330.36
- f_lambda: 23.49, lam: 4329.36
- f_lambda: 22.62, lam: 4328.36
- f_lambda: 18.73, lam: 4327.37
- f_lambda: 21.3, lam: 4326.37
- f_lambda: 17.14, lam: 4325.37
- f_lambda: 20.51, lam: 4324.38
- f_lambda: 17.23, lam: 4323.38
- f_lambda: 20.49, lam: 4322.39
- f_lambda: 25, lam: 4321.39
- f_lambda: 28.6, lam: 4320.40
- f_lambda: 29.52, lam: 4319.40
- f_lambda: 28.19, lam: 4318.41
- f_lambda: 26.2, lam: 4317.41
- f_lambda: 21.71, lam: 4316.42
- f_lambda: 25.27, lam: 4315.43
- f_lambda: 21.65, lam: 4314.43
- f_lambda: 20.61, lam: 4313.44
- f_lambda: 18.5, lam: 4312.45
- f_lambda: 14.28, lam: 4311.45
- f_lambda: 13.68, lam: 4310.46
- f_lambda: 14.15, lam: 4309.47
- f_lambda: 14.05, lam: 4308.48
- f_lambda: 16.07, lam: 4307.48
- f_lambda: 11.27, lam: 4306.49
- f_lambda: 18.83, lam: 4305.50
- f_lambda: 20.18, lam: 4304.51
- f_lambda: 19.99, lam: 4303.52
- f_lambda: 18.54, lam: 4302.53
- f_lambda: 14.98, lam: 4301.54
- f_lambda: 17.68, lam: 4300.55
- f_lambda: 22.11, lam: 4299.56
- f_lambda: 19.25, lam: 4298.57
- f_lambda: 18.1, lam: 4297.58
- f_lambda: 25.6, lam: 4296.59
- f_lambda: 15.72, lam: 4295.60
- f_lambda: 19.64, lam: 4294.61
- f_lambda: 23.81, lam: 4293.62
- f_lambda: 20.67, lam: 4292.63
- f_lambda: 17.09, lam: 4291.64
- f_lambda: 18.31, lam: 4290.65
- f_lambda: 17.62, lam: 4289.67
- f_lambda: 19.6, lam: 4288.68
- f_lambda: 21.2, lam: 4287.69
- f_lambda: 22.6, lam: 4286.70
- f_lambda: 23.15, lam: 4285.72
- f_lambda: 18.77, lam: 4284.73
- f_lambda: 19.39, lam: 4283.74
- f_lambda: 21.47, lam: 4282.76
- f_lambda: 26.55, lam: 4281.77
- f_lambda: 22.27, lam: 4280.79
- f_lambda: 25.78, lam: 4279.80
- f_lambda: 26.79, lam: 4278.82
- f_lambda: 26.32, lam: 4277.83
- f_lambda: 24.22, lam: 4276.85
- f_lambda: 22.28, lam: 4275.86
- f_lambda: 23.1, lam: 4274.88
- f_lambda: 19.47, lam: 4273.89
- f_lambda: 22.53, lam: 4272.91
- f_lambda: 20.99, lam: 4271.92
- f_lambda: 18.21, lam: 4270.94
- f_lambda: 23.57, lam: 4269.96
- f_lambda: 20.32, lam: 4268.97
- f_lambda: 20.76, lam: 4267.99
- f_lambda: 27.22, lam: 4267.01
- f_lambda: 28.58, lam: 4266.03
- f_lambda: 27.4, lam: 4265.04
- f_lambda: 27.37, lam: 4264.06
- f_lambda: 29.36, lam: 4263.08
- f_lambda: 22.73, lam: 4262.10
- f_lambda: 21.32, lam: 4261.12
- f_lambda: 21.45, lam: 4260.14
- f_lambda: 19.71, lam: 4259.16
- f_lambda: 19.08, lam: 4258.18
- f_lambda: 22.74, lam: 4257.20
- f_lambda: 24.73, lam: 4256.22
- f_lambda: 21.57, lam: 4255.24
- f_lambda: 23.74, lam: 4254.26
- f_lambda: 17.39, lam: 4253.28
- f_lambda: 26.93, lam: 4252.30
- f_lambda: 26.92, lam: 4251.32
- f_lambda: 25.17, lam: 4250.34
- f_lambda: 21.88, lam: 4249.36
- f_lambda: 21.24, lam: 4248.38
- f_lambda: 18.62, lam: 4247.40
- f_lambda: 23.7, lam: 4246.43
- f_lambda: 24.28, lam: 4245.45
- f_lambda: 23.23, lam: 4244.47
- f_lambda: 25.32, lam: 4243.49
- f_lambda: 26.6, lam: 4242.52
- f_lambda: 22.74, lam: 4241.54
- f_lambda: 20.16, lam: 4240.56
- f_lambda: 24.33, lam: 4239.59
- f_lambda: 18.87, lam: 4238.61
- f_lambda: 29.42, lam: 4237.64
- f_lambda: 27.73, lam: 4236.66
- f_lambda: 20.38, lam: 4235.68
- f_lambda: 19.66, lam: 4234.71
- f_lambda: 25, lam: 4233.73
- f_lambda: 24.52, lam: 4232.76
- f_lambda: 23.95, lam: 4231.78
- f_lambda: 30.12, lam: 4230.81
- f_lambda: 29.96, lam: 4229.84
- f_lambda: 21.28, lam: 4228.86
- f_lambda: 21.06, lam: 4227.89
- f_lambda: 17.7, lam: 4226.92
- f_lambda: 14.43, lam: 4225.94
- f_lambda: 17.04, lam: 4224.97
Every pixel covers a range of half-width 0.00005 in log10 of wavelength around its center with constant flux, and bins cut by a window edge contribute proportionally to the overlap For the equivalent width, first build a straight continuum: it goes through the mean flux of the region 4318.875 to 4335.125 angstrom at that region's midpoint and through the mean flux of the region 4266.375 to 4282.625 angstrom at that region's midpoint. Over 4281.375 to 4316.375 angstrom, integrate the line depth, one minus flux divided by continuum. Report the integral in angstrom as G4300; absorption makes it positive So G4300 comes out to 6.25 angstrom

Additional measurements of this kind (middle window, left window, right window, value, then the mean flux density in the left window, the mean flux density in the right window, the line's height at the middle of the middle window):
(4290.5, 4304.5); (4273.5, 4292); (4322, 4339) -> 1.6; 21.9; 22.1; 22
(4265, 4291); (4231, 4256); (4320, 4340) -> 0.6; 23.4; 22.3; 23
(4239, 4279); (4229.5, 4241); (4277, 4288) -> 1.0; 24.5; 23.2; 23.8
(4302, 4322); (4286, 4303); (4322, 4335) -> 0.9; 19.6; 22.6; 21.2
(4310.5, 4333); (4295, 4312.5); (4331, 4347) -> -3.5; 17.4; 21.5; 19.5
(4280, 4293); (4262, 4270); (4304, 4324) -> 1.4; 25.5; 20.3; 23.3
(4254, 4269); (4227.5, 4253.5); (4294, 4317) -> -1.2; 23.8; 18.4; 22.1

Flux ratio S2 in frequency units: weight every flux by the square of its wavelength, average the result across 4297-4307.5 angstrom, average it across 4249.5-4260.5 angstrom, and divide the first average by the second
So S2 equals 0.8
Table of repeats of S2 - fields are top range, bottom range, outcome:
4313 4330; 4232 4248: 1.01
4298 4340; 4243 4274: 0.93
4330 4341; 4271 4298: 1.07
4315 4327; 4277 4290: 1.06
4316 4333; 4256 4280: 1.03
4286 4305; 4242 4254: 0.86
